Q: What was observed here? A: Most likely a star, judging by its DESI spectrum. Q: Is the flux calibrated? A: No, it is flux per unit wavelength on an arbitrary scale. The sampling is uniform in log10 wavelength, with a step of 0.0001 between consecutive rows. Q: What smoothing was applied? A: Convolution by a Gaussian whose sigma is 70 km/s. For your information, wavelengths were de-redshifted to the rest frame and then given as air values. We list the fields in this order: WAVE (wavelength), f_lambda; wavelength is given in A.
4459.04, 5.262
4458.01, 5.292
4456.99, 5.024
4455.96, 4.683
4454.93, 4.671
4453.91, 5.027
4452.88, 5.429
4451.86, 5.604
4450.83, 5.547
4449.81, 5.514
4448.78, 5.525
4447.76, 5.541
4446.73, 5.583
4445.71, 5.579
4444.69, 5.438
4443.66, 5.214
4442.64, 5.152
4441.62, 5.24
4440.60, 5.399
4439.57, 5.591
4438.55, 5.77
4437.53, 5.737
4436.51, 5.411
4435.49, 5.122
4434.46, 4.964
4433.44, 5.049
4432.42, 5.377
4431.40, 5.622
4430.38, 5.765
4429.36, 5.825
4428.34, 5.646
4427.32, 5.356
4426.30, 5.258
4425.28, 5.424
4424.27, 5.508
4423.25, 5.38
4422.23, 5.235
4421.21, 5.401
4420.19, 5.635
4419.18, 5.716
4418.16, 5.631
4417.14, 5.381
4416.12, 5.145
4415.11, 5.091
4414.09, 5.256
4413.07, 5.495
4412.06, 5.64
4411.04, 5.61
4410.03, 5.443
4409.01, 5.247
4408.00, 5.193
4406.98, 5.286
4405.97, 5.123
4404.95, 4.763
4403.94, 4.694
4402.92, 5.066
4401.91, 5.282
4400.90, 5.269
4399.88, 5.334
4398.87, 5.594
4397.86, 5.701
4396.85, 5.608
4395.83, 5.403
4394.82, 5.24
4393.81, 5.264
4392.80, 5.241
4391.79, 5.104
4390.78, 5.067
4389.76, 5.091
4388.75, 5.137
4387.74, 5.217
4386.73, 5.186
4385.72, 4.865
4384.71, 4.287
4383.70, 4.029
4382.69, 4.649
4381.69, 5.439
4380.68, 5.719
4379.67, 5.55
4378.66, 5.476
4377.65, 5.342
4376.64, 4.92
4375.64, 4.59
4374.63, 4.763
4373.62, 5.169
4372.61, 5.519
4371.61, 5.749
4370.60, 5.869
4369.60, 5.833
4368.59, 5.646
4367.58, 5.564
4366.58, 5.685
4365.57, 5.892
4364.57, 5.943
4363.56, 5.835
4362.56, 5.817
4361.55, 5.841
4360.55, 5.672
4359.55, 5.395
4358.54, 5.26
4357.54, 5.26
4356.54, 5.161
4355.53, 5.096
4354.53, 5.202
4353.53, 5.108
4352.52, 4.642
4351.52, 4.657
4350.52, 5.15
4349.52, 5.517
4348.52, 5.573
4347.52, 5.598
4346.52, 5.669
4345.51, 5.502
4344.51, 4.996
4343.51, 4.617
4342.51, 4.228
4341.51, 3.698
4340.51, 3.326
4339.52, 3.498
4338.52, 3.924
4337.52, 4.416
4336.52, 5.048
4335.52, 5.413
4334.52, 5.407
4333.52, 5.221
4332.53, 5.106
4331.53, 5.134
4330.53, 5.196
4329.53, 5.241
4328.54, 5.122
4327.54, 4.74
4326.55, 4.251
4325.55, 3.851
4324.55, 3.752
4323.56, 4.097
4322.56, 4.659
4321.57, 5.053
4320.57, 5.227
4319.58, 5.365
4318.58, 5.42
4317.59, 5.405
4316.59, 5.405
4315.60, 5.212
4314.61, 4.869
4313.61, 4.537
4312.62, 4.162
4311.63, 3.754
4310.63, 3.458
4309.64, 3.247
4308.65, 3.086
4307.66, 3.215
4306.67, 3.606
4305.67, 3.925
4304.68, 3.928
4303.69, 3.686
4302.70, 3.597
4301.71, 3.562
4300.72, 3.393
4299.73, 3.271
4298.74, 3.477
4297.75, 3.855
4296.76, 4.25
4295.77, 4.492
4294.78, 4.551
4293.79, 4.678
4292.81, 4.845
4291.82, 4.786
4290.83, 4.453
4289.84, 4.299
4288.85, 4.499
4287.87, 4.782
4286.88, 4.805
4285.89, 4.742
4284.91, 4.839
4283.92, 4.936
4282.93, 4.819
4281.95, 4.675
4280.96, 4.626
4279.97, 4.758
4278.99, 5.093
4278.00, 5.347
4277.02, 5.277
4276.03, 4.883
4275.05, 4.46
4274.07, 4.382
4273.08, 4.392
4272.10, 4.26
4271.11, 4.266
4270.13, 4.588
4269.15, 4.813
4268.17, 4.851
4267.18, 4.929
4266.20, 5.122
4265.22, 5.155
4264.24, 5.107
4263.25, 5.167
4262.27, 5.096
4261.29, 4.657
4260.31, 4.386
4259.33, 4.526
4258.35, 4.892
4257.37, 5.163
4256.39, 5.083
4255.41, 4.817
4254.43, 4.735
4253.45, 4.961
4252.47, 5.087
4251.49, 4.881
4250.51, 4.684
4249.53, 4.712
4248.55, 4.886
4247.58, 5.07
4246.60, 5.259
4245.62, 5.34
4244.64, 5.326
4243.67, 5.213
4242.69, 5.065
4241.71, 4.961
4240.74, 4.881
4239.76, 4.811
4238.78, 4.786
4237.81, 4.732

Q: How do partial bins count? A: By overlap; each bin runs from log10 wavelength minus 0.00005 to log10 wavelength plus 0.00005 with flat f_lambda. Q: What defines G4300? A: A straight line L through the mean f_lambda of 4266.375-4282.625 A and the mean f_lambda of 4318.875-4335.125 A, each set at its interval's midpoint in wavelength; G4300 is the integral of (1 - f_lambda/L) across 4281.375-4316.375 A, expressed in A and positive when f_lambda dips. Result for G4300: 4.4 A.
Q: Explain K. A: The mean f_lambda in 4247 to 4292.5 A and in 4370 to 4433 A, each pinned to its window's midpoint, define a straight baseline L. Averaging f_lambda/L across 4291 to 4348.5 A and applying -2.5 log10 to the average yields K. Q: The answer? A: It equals 0.12 mag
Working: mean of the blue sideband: 4.8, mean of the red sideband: 5.29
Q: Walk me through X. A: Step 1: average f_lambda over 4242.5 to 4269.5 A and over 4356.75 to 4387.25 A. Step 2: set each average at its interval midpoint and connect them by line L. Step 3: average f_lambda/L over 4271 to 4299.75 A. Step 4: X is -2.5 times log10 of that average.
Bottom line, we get 0.11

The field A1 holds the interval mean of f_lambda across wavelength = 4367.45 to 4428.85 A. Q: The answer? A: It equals 5.28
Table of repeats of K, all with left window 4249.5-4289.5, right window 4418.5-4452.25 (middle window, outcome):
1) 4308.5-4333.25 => 0.08 mag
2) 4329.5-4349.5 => 0.05 mag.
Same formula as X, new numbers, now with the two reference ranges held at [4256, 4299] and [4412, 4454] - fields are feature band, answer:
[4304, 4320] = 0.14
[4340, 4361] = 0.01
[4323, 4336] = 0.03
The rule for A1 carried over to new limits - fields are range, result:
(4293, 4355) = 4.51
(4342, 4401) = 5.28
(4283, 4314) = 4.1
